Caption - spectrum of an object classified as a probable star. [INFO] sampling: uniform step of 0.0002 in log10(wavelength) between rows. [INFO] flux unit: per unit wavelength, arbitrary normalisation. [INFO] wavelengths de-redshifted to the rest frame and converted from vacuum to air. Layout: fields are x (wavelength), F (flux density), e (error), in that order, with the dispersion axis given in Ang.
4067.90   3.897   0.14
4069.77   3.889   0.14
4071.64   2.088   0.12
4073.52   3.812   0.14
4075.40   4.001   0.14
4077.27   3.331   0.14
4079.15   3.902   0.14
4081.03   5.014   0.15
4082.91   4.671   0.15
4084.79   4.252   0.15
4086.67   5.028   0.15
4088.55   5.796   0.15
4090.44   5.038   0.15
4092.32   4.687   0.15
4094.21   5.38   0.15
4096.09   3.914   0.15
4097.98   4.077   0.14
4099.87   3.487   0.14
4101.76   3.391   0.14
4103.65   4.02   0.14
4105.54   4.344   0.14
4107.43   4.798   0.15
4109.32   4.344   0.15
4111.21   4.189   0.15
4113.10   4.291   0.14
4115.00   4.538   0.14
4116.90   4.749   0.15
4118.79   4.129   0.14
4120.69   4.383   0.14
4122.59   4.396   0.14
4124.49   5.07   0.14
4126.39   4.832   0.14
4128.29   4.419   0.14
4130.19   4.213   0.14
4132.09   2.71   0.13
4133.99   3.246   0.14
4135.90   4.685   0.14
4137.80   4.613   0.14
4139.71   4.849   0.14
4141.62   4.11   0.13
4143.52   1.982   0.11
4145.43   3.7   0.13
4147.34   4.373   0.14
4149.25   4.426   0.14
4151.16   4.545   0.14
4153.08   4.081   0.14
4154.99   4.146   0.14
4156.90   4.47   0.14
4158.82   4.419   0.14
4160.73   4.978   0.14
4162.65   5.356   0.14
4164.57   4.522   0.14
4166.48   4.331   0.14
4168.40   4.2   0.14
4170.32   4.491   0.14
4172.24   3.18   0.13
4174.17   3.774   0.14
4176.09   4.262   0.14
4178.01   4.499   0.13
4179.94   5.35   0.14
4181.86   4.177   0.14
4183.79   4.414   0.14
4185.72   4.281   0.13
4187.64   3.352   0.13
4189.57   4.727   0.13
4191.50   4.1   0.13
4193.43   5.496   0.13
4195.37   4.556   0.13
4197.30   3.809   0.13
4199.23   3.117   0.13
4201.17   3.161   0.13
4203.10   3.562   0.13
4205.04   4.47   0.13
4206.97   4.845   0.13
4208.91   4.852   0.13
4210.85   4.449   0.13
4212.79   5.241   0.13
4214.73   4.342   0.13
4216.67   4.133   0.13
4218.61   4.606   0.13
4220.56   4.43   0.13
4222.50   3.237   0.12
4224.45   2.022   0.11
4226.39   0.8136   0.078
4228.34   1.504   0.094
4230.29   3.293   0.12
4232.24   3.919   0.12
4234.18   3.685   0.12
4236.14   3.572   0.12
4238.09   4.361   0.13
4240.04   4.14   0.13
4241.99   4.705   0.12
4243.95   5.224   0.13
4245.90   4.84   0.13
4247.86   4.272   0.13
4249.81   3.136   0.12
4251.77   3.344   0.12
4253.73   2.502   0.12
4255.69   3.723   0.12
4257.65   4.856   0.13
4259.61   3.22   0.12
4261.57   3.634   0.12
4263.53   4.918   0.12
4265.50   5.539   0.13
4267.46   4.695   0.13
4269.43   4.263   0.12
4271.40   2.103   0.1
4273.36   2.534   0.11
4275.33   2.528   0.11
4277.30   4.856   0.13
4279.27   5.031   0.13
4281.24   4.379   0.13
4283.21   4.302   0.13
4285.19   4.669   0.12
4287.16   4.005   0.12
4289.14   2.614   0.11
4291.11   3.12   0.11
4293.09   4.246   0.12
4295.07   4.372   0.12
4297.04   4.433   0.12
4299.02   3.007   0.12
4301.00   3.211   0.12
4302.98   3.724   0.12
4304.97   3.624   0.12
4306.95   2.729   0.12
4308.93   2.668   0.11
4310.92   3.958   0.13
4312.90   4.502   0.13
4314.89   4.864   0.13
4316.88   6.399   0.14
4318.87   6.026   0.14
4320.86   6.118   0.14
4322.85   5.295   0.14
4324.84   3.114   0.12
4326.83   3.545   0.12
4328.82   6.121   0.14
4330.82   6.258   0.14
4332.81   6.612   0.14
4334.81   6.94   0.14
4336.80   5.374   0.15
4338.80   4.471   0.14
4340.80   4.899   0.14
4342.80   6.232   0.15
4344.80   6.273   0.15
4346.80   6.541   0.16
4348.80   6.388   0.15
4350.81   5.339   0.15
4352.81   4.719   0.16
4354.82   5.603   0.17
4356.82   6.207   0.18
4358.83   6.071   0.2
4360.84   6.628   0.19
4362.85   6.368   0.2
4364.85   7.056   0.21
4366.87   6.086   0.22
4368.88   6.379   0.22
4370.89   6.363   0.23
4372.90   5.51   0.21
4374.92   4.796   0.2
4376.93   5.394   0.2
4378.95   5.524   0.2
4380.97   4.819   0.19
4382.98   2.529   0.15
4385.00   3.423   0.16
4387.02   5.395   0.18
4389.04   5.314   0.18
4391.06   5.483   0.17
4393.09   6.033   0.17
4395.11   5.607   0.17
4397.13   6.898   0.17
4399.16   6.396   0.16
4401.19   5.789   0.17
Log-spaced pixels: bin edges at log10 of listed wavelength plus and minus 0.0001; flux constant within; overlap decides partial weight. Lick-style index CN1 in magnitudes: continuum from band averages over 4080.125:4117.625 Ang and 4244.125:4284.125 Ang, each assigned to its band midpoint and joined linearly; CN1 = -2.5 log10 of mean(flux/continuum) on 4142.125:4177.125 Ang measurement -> 0.03 mag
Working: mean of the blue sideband 4.5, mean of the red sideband 3.96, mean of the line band 4.18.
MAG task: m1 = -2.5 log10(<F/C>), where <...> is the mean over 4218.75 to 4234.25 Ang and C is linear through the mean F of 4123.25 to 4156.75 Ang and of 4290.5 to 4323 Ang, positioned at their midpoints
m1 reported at 0.395 mag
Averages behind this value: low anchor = 4.13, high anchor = 4.24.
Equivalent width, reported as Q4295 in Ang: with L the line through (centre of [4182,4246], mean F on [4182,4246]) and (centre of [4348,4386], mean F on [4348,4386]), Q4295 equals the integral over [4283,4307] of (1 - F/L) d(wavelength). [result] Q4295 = 5.4 Ang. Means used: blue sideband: 3.97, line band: 3.71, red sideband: 5.53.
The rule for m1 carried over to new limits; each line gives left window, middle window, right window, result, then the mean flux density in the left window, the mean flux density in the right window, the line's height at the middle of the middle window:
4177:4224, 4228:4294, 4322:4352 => 0.23 mag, 4.27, 5.56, 4.84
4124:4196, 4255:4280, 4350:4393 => 0.22 mag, 4.28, 5.49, 4.89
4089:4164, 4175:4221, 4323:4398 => 0.08 mag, 4.3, 5.57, 4.69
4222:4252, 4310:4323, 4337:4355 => -0.06 mag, 3.51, 5.59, 5.03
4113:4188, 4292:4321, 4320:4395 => 0.24 mag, 4.27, 5.55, 5.23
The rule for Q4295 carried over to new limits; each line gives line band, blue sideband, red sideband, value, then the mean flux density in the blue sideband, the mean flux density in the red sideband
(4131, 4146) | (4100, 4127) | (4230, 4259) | 1.9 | 4.36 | 3.98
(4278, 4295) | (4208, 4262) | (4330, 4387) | 1.8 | 3.79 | 5.66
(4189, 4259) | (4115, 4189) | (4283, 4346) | 8.1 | 4.26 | 4.63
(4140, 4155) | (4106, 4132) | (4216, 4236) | 0.5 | 4.43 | 3.17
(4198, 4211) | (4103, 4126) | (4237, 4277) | 0.3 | 4.45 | 3.94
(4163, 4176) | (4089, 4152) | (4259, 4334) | 0.3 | 4.25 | 4.26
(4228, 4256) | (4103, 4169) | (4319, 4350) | 6.8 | 4.3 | 5.62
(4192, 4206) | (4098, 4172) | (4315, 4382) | 2.0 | 4.25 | 5.73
